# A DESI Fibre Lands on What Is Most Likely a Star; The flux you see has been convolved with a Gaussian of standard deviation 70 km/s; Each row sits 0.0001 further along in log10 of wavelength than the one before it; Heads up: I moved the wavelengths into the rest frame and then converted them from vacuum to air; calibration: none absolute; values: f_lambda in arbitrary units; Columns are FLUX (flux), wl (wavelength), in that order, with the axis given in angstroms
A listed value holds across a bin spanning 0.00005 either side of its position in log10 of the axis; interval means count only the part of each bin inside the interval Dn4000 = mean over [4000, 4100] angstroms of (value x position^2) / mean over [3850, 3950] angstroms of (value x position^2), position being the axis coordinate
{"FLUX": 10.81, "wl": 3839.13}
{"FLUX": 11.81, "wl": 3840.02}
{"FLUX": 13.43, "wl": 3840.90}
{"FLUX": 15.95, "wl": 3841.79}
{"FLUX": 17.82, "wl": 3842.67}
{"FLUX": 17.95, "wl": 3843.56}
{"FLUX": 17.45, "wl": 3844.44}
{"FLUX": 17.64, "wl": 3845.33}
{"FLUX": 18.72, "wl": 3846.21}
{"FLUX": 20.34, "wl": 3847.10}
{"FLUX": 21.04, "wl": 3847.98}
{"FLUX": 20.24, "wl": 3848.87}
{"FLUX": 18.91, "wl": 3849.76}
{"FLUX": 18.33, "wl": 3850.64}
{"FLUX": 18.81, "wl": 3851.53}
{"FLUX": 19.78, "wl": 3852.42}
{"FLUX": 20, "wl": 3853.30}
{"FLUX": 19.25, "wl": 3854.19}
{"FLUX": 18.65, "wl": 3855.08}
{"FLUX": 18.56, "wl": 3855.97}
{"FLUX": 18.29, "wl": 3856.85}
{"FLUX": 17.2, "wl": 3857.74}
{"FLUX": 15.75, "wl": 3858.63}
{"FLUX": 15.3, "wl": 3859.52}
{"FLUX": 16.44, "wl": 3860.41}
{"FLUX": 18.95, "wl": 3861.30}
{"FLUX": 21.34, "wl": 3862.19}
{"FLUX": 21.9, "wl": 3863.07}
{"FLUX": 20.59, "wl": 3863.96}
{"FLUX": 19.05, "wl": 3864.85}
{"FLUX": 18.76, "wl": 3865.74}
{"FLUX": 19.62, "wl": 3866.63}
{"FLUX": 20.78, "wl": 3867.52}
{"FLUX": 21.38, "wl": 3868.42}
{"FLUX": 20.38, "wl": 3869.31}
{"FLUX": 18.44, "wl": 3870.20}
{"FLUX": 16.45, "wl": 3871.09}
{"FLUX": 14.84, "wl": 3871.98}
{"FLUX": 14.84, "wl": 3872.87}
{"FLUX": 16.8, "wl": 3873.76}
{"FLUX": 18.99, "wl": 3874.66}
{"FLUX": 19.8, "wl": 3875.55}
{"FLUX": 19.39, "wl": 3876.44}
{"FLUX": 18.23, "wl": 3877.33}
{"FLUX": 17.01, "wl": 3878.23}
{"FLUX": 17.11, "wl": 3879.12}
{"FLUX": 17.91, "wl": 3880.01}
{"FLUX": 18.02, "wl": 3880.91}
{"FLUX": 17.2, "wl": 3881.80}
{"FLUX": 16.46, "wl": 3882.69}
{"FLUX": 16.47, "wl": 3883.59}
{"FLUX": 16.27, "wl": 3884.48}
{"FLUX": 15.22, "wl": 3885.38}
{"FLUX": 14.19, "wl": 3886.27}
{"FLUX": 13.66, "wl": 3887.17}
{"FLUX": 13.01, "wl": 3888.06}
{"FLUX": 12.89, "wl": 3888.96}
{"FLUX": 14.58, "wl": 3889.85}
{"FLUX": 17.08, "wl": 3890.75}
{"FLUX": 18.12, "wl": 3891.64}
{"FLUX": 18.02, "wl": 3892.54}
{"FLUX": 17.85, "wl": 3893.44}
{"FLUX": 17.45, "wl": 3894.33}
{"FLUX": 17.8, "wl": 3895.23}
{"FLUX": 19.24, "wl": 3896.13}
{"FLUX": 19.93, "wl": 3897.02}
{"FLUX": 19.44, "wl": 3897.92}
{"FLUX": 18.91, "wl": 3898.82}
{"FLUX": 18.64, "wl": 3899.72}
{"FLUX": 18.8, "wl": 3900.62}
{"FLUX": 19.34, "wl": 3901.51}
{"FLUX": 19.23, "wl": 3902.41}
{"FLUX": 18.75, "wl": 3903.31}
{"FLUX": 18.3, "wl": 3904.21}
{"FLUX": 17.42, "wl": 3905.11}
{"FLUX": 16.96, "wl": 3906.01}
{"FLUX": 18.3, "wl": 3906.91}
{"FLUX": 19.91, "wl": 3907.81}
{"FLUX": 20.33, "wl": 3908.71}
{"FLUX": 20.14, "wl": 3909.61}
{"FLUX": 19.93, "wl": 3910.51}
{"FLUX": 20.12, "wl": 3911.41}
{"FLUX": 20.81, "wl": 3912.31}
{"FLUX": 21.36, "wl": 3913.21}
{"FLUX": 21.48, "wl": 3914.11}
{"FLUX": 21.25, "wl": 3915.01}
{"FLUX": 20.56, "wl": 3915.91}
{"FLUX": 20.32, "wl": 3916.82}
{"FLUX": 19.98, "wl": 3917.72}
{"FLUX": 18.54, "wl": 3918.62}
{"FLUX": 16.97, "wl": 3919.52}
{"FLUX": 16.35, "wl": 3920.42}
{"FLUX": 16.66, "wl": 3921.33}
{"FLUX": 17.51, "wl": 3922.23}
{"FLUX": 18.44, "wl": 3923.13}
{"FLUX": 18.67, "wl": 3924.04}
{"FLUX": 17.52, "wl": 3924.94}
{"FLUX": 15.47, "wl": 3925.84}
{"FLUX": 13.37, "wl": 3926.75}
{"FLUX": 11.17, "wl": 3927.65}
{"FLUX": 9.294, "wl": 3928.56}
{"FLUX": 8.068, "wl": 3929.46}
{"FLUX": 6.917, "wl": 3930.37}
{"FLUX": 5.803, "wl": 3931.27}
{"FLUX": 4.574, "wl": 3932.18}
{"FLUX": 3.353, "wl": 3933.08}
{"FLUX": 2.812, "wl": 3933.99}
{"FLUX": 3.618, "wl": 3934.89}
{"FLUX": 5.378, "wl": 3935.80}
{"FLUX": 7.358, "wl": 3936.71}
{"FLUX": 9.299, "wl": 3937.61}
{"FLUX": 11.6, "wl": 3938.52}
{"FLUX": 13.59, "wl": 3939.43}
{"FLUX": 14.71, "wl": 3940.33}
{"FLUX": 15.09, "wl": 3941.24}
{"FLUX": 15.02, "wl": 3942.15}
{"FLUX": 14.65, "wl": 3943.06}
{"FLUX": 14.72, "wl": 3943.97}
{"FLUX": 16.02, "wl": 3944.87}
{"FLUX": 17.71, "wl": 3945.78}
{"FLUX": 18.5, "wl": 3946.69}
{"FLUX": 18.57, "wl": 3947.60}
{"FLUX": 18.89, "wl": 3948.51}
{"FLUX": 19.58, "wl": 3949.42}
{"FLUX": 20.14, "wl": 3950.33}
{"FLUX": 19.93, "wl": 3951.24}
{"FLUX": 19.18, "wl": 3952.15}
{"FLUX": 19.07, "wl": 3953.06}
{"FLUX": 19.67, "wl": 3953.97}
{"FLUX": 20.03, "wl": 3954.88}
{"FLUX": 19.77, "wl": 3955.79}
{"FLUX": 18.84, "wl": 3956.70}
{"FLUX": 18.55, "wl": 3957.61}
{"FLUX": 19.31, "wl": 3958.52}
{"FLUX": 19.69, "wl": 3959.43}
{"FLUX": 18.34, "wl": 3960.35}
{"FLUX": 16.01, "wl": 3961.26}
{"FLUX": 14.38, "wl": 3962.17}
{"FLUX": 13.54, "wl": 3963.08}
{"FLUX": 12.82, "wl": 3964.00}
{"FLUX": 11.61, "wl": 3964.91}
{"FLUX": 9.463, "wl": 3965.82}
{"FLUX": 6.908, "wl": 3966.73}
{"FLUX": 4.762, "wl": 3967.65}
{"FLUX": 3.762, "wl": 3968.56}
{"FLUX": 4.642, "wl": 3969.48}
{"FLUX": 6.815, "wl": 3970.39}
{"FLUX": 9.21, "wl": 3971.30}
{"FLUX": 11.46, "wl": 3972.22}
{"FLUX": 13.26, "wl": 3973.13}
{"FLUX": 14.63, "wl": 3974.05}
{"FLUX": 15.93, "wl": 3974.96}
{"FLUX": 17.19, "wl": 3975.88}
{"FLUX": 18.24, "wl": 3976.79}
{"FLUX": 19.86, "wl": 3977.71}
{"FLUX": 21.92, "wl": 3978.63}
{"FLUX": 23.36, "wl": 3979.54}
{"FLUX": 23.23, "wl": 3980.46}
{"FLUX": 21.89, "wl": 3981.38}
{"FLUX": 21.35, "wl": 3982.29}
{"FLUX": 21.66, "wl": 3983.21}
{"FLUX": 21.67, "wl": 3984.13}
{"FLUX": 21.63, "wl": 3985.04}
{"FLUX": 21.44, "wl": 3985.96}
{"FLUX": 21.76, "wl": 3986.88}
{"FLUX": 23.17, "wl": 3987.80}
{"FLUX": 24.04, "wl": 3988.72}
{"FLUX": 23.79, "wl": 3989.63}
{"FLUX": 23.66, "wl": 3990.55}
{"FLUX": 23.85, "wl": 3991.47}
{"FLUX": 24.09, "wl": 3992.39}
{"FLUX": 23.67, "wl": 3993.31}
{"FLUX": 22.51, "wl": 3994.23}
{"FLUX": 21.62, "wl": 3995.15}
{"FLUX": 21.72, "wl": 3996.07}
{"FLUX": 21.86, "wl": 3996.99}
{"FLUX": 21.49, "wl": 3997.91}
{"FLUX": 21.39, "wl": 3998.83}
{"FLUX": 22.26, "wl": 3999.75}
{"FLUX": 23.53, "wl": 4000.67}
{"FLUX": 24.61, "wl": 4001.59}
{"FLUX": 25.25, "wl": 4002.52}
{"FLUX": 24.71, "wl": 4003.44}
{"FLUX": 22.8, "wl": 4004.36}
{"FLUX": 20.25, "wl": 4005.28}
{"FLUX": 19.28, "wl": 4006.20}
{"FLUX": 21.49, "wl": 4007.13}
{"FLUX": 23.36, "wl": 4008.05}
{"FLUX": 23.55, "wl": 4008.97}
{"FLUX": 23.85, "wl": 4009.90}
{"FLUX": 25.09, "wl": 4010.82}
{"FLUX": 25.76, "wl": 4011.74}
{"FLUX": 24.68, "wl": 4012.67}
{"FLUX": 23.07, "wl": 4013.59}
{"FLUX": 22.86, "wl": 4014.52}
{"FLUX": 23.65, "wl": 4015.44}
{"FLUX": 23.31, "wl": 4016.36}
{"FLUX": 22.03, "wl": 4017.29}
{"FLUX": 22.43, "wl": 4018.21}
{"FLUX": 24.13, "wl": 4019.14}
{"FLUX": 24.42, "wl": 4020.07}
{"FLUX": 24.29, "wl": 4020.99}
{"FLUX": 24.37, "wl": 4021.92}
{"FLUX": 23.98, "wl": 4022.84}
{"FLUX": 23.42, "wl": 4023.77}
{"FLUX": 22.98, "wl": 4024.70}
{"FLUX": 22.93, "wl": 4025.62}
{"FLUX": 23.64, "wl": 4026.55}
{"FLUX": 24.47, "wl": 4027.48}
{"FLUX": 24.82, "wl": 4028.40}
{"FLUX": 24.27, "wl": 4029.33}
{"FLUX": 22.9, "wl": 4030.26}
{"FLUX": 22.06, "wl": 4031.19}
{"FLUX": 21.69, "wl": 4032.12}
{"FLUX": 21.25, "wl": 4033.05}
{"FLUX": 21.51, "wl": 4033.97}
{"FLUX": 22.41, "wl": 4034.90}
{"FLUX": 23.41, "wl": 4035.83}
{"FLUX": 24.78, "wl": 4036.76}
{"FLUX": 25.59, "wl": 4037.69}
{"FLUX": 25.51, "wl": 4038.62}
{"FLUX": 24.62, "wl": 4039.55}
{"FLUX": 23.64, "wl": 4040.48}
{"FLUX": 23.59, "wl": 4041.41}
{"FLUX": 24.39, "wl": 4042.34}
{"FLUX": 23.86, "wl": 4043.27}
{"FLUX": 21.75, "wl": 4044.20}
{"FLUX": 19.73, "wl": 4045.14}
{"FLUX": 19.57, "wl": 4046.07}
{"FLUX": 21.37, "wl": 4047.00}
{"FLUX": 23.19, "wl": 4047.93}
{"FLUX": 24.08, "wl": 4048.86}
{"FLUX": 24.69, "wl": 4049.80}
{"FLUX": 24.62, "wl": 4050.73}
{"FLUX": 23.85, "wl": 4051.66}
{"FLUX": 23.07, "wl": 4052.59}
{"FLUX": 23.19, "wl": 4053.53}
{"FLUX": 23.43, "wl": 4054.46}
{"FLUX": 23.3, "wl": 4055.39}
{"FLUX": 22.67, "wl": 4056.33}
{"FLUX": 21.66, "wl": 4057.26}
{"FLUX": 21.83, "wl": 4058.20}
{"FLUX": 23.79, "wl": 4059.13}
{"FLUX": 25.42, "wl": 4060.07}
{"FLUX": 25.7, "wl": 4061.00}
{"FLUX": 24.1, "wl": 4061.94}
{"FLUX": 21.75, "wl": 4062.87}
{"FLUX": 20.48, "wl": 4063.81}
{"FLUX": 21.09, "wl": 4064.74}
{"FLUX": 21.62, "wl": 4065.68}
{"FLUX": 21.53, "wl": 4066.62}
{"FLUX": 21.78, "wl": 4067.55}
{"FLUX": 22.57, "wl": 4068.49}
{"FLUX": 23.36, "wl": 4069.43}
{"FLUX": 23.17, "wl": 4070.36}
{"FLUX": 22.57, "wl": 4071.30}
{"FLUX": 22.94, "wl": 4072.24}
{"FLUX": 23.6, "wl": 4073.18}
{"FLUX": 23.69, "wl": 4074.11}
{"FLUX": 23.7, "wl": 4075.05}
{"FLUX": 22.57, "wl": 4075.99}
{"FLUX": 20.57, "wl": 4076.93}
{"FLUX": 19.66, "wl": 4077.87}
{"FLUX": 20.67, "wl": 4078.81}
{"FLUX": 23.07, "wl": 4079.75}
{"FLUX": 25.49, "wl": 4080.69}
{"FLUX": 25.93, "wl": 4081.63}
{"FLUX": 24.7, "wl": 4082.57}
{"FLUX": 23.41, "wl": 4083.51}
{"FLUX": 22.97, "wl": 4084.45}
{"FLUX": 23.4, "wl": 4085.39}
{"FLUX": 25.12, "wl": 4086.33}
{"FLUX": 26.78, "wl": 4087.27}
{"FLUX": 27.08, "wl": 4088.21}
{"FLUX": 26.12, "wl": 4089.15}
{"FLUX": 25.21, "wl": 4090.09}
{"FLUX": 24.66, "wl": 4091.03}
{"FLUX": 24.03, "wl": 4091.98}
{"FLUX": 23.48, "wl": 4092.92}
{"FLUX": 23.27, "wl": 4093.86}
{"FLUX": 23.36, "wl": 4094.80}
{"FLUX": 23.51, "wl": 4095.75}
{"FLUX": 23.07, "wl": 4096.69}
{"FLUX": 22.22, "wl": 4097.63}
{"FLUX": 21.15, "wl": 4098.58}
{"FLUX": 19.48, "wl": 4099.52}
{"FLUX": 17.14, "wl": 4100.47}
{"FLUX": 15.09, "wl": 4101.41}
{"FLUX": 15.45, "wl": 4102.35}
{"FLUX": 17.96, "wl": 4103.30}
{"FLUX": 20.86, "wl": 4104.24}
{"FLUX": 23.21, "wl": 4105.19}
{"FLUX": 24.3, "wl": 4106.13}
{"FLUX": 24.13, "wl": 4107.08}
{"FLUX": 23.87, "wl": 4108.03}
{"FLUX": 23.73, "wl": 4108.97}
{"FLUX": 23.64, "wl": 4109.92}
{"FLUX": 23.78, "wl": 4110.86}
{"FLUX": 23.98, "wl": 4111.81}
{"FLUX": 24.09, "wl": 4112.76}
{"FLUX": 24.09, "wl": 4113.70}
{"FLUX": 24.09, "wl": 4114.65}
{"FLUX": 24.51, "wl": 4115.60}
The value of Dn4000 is 1.51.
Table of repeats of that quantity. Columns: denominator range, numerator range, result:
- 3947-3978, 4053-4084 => 1.60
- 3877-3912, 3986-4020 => 1.38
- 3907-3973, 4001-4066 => 1.66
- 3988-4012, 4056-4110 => 1.03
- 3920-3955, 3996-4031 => 1.76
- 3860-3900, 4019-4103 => 1.42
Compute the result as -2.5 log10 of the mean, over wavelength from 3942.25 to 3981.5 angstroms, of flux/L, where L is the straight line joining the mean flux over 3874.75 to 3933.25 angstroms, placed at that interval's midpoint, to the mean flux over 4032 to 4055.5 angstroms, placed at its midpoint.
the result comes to 0.22 mag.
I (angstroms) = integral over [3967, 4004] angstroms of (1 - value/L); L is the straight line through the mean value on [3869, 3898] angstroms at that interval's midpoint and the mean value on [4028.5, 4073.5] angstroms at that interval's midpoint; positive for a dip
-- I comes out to 2.43 angstroms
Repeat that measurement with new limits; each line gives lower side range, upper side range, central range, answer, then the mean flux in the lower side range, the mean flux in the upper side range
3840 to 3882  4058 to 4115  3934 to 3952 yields 5.2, 18.3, 22.9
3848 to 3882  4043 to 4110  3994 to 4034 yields -3.0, 18.5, 22.8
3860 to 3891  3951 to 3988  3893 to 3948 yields 4.4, 17.5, 16.5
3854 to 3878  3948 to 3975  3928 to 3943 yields 6.6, 18.5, 14.7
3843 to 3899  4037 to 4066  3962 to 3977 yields 7.1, 18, 23.2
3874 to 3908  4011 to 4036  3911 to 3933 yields 3.7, 17.5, 23.4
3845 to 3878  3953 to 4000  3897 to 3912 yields -0.5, 18.7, 18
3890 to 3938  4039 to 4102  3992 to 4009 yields -2.4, 15.9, 22.9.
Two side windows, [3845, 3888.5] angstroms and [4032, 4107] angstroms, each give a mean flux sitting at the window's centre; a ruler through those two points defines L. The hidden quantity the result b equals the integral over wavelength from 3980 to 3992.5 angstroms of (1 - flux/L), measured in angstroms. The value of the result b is -1.04 angstroms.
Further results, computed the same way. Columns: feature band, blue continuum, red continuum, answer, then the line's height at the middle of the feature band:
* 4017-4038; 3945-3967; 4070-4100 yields -2.8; 20.7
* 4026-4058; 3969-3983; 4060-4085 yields -3.7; 20.8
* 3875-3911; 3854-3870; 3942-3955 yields 1.9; 18.7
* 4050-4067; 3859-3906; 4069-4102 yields -0.5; 22.3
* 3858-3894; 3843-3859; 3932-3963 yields 0.6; 17.8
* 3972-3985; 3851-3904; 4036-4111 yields 0.8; 20.5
